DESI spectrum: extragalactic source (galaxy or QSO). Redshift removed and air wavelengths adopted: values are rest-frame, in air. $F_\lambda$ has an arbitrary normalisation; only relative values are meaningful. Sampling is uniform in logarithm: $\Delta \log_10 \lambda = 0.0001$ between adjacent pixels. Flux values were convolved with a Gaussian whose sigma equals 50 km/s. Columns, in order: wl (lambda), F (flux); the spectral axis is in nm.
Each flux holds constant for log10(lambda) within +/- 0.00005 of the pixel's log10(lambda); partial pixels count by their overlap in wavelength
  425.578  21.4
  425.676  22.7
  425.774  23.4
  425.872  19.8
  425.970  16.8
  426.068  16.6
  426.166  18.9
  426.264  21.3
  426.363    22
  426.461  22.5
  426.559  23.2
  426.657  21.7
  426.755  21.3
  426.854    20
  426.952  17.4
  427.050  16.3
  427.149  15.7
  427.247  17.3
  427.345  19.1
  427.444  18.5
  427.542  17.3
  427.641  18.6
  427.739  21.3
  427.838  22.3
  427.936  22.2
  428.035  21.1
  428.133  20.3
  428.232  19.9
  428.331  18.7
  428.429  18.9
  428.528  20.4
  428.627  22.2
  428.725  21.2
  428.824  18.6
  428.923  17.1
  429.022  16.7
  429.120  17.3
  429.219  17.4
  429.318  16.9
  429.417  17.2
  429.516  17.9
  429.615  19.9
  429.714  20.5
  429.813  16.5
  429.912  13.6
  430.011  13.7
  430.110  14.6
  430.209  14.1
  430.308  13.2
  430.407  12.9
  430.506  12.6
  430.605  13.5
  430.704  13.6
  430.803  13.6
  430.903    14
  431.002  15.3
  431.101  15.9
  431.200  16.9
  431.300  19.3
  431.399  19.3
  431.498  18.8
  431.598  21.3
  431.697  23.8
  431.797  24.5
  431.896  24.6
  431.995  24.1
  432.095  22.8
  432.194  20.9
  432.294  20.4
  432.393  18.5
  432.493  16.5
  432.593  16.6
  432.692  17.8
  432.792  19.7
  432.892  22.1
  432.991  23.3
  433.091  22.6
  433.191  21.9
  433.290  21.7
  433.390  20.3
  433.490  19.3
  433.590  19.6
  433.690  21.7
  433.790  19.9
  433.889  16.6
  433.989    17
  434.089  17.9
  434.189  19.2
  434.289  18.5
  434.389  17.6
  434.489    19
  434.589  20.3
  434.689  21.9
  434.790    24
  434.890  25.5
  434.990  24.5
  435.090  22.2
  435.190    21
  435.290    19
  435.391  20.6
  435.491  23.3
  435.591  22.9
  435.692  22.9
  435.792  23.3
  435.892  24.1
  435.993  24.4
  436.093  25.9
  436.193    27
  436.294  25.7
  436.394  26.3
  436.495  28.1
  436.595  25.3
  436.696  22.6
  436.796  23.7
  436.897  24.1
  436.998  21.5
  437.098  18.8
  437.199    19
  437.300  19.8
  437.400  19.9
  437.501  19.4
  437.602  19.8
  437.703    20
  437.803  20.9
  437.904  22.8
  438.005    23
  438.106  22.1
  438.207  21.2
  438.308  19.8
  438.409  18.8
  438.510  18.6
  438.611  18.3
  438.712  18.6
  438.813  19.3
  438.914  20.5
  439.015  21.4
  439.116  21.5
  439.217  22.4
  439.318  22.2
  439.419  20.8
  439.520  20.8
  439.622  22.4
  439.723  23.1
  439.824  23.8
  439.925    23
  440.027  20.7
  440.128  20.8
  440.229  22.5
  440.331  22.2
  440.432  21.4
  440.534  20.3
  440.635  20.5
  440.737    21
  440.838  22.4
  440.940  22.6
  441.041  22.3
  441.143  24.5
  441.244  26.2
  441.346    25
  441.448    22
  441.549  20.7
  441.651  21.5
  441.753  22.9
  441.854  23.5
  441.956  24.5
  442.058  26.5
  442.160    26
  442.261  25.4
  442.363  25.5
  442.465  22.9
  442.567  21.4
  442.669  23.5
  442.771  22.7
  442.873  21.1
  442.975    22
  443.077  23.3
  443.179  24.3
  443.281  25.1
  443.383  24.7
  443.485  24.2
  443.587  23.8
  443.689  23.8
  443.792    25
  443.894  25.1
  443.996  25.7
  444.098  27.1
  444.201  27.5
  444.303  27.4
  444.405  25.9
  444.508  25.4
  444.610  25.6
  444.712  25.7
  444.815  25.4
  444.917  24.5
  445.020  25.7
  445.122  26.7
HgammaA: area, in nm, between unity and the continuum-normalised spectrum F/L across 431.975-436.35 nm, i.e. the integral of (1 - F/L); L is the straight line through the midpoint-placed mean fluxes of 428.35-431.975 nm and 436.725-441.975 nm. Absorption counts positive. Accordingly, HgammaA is -0.44 nm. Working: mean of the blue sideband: 17.5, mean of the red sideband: 21.5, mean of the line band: 21.2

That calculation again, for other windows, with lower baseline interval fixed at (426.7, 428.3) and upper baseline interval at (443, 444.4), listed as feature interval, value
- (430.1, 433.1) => 0.363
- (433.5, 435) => 0.114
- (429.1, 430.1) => 0.152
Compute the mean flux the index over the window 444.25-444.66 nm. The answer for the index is 26.1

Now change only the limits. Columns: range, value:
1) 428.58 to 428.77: 21.8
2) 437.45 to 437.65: 19.5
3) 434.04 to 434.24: 18.5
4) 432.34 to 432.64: 17.2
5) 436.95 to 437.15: 20.2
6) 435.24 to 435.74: 21.7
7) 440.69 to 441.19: 22.6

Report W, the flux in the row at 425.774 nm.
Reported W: 23.4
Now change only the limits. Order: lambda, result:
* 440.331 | 22.2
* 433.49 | 19.3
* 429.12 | 17.3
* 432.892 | 22.1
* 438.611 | 18.3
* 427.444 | 18.5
